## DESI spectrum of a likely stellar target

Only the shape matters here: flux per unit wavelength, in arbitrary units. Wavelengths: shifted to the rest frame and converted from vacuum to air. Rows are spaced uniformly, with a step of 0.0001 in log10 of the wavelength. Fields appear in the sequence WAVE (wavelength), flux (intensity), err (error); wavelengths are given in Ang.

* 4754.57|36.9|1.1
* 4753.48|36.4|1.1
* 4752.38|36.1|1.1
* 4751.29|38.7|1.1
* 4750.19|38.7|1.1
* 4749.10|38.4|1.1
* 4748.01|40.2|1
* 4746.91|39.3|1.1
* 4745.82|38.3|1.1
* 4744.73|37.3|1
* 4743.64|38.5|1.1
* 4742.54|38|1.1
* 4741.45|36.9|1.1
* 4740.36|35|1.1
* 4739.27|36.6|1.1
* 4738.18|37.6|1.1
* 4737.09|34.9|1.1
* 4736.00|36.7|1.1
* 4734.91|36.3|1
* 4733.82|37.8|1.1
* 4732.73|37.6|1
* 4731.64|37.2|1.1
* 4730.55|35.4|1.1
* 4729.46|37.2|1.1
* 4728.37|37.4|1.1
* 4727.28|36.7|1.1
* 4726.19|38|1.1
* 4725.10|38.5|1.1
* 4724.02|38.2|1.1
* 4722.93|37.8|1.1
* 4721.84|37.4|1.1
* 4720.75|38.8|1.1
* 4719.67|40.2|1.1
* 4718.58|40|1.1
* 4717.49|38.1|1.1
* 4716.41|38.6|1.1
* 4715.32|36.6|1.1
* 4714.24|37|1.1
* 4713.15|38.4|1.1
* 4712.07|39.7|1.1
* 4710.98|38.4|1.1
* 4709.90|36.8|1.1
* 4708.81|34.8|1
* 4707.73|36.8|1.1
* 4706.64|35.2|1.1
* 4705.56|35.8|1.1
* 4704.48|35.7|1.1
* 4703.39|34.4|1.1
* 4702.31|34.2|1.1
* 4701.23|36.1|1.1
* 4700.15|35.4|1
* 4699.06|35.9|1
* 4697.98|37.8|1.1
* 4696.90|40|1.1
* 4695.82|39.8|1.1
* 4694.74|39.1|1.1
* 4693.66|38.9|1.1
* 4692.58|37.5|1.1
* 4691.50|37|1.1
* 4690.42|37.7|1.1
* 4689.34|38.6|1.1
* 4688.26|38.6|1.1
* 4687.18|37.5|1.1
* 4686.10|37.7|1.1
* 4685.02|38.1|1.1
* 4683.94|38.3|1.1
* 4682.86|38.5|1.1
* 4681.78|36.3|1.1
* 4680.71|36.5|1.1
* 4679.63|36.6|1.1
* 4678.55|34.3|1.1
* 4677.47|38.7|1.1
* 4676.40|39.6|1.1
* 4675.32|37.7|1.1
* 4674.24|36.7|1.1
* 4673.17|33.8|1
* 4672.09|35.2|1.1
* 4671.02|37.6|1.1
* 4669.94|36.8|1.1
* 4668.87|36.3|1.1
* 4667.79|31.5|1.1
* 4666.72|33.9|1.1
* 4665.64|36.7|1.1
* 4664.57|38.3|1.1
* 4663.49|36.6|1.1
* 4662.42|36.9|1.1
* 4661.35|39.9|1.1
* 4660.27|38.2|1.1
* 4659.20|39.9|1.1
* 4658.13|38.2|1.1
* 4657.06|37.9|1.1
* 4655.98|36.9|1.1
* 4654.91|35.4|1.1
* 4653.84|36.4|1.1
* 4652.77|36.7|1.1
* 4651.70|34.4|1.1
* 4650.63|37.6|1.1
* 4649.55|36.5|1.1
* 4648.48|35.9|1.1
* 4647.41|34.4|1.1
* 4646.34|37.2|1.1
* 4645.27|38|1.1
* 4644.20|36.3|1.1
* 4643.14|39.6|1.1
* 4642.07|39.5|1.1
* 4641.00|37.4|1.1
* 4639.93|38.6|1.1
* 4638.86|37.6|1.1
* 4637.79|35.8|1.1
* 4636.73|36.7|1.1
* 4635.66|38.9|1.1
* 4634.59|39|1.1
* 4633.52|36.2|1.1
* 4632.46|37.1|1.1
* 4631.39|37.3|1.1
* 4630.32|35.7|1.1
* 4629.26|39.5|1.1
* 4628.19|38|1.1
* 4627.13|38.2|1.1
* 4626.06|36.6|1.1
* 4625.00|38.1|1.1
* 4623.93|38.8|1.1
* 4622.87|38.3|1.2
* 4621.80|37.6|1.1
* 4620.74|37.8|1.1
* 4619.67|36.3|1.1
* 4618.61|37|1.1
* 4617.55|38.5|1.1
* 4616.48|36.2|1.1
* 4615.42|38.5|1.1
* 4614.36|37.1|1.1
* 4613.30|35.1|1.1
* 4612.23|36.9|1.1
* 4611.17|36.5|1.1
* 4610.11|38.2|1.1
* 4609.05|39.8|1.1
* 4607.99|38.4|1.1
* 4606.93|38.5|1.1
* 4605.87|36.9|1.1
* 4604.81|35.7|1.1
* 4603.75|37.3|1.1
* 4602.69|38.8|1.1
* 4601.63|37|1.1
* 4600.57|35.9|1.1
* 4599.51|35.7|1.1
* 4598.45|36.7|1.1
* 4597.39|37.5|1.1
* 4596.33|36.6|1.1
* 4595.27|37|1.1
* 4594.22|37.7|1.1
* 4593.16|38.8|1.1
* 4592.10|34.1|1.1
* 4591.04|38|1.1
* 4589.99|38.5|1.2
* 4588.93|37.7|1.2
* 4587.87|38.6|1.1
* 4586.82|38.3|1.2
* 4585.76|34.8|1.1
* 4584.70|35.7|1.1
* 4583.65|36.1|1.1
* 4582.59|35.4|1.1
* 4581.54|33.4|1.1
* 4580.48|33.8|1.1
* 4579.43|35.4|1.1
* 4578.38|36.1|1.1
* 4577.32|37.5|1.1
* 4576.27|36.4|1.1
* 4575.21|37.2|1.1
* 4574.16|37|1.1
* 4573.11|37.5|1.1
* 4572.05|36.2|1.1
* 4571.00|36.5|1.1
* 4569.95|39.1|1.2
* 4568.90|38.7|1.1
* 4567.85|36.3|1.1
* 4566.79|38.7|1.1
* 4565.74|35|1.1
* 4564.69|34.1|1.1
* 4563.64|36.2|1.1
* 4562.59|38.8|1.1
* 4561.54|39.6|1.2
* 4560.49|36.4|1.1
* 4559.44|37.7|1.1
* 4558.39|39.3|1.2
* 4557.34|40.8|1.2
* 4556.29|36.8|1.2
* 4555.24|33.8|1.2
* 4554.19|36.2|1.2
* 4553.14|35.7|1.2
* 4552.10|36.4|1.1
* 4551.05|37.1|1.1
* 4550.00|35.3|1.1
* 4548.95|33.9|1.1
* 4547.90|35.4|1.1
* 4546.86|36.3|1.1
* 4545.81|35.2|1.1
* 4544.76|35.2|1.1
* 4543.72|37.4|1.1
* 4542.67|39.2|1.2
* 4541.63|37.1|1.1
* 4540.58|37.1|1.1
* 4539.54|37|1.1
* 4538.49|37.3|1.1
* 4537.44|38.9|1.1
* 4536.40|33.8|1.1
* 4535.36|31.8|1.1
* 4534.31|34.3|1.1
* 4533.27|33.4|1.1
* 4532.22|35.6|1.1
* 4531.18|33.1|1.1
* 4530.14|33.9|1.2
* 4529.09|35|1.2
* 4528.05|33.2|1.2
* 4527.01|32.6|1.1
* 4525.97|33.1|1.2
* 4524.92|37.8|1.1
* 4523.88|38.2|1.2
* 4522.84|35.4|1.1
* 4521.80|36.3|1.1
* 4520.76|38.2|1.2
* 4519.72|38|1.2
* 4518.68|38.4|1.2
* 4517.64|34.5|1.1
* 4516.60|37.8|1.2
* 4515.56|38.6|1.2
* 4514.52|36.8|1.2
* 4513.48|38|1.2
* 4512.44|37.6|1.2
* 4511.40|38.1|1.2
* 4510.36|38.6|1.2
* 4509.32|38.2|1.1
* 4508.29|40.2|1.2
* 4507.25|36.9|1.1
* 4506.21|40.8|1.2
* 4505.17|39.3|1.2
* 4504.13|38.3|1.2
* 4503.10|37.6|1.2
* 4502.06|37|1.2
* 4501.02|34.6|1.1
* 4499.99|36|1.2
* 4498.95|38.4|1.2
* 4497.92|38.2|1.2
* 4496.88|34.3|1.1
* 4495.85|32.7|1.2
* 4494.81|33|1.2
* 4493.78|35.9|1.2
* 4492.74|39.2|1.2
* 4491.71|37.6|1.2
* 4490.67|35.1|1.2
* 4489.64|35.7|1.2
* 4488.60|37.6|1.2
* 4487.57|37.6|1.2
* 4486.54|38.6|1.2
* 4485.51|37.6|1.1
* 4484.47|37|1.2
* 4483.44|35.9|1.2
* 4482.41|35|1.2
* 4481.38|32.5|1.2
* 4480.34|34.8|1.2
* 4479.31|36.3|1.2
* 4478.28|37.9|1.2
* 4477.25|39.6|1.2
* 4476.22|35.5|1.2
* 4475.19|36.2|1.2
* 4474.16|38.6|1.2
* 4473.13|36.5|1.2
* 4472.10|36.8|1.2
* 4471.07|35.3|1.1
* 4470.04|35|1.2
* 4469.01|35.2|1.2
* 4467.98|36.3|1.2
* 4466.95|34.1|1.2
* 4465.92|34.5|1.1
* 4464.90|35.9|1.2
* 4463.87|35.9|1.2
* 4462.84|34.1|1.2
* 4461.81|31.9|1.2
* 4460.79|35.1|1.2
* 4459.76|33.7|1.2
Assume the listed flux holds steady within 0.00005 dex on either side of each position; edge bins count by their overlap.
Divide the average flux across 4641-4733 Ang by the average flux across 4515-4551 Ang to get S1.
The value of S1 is 1.0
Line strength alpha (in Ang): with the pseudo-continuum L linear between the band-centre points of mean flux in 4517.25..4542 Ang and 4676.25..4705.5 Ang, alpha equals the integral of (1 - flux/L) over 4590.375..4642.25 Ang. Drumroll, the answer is -1.3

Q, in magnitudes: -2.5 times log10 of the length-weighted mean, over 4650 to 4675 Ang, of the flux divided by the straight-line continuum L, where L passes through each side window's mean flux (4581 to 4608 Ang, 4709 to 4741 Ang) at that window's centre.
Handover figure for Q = 0.02 mag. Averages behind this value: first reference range 36.9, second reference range 37.5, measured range 36.6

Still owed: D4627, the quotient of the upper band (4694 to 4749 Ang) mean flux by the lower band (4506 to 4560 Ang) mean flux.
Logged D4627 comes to 1.0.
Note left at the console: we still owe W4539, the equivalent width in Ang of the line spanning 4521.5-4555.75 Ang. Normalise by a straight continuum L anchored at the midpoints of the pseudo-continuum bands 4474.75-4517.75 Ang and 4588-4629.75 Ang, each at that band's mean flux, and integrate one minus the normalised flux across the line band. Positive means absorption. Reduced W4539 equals 1.5 Ang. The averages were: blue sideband 37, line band 35.5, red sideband 37.4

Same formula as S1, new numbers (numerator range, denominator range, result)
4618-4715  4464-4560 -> 1.02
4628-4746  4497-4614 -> 1.01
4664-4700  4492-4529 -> 1.01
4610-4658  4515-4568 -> 1.03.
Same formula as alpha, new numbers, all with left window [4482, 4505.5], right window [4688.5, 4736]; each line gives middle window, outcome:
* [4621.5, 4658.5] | -0.17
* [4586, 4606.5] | -0.10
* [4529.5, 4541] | 0.52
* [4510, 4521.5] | -0.30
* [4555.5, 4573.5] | -0.29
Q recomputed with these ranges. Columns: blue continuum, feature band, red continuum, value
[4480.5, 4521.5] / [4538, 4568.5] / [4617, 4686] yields 0.01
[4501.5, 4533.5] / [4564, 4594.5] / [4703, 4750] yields 0.01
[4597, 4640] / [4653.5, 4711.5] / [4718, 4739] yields 0.01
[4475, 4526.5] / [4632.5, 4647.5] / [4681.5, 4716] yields -0.01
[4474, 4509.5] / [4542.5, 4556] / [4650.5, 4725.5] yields 0.03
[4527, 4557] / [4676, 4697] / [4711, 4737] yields -0.02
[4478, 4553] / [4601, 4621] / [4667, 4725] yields -0.02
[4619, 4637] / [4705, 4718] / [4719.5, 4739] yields 0.01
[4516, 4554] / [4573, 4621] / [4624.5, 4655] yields -0.01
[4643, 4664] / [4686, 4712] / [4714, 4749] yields 0.01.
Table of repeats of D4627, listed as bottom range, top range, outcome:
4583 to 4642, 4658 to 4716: 0.99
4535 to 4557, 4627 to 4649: 1.04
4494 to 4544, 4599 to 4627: 1.02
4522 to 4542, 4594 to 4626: 1.06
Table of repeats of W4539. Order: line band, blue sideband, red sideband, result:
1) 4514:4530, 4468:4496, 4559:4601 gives 0.1 Ang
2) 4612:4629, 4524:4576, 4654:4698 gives -0.3 Ang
